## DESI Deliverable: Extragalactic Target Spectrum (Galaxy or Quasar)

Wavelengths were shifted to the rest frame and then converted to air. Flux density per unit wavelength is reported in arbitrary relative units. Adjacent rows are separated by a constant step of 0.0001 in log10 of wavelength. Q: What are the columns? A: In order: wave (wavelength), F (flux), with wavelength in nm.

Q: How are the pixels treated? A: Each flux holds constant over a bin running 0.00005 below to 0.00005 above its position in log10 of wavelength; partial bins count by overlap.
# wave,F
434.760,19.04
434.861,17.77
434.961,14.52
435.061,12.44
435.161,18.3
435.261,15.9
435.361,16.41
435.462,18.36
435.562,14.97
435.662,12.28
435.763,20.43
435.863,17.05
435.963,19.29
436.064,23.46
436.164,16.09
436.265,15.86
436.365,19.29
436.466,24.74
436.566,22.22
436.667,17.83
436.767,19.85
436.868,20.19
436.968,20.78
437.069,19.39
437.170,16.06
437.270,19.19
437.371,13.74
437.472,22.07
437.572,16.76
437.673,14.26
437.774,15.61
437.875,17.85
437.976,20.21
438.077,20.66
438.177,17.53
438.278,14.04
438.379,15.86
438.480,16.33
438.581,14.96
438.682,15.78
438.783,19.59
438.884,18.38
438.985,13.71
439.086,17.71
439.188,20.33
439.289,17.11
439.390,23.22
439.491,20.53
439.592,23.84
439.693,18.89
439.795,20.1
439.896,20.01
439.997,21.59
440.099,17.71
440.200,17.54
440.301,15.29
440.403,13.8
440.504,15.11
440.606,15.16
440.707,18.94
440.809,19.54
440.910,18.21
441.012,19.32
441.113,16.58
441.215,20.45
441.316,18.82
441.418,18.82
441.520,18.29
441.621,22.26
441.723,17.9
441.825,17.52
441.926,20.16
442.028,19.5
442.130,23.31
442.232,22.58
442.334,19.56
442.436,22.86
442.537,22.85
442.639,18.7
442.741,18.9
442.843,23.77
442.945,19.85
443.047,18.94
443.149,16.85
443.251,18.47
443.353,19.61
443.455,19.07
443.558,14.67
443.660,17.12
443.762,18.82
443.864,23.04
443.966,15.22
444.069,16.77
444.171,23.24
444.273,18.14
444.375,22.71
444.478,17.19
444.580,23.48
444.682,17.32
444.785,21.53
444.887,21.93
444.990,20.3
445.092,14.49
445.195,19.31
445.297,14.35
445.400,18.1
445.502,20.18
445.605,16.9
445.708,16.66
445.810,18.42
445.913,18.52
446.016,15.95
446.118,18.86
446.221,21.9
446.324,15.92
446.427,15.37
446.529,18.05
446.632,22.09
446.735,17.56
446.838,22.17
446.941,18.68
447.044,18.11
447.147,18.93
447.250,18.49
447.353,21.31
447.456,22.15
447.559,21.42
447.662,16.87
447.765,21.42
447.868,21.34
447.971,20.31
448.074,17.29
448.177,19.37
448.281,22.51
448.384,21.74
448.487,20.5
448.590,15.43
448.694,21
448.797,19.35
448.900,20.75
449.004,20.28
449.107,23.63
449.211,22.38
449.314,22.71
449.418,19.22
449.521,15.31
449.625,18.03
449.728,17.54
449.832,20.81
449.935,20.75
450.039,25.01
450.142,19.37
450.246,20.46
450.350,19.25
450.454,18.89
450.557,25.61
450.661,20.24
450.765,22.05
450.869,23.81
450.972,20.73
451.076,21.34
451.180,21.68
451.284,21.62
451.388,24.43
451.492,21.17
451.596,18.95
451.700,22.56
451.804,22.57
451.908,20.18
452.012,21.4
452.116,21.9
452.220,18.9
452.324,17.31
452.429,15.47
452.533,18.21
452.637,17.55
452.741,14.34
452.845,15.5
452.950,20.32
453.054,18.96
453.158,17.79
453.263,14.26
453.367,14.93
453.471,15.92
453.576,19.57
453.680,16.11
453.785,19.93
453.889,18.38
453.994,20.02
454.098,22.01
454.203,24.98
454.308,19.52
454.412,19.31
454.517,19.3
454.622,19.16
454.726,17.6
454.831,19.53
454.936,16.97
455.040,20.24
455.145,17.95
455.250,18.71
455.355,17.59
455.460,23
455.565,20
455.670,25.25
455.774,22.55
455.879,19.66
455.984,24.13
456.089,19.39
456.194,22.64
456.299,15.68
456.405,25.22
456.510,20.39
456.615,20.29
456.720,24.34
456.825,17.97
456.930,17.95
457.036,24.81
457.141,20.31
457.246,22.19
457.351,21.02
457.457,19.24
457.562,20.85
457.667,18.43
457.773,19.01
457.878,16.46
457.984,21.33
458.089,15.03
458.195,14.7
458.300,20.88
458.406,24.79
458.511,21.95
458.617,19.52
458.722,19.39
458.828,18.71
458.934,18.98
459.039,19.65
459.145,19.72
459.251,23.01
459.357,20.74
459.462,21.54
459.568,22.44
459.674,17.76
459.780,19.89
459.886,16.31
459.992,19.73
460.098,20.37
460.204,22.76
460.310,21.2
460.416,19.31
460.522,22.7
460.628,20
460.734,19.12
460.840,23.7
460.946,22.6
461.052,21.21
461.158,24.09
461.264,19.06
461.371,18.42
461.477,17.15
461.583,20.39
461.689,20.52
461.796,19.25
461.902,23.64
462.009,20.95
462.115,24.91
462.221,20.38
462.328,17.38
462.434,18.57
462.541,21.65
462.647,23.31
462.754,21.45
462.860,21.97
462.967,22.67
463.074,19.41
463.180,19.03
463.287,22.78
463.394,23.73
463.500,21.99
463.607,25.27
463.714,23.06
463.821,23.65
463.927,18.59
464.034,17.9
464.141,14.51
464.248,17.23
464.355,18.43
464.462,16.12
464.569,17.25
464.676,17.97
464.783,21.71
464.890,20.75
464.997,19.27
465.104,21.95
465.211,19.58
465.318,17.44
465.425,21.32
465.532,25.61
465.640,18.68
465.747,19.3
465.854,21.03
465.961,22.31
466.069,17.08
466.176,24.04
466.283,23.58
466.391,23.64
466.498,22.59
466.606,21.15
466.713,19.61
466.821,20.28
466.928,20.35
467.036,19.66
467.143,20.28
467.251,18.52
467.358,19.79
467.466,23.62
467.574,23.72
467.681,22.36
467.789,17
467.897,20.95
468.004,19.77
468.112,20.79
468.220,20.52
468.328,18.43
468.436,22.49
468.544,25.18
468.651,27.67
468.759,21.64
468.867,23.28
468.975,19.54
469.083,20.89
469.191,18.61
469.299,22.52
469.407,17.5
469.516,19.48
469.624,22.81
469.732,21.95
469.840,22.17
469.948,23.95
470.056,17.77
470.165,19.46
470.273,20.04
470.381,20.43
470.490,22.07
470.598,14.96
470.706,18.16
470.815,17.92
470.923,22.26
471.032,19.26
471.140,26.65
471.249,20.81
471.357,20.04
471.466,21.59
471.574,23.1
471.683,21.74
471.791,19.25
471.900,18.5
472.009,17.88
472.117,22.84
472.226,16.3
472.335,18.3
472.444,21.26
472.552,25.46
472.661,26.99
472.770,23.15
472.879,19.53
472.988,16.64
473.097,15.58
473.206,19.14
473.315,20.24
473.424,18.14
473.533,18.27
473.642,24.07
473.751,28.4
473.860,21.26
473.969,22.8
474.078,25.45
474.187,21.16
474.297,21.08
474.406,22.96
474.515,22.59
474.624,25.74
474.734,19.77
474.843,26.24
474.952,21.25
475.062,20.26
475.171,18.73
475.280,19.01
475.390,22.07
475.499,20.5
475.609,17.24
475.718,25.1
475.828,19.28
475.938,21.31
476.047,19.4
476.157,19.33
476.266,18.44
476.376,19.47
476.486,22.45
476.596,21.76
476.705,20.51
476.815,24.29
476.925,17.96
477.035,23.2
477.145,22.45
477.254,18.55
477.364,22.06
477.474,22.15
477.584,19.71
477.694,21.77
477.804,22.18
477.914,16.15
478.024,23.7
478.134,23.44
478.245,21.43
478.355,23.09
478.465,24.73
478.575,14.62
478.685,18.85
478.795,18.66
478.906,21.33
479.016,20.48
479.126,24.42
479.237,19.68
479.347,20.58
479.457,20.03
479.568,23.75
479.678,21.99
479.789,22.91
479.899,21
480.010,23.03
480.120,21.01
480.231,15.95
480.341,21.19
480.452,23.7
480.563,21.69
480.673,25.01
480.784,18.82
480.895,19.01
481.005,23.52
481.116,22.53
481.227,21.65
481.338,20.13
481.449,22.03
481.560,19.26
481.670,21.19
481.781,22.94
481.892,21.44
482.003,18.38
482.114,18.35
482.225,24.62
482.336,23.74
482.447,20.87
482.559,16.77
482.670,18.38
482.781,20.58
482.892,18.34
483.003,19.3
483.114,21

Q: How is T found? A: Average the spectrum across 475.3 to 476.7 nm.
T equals 20.5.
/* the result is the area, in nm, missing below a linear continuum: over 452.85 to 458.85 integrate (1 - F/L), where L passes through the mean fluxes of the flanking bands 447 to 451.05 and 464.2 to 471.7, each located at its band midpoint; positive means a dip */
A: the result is 0.23 nm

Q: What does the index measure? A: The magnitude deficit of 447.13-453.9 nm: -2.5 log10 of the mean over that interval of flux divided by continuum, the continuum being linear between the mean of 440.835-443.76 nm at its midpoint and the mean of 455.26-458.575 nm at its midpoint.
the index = 0.01 mag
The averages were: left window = 19.5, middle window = 19.8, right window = 20.5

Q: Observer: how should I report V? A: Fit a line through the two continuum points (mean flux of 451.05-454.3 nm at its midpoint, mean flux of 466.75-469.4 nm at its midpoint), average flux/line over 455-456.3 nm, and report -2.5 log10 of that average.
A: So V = -0.06 mag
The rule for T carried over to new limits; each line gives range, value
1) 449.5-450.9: 20.6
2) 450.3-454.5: 19.7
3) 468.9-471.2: 20.4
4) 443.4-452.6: 19.7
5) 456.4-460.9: 20.3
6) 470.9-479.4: 21.1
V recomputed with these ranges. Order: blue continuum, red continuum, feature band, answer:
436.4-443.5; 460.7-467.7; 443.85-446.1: 0.03 mag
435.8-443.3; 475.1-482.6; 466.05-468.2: -0.04 mag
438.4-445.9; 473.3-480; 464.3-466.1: 0.04 mag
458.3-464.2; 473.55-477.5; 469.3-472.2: 0.04 mag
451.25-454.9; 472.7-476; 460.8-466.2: -0.02 mag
